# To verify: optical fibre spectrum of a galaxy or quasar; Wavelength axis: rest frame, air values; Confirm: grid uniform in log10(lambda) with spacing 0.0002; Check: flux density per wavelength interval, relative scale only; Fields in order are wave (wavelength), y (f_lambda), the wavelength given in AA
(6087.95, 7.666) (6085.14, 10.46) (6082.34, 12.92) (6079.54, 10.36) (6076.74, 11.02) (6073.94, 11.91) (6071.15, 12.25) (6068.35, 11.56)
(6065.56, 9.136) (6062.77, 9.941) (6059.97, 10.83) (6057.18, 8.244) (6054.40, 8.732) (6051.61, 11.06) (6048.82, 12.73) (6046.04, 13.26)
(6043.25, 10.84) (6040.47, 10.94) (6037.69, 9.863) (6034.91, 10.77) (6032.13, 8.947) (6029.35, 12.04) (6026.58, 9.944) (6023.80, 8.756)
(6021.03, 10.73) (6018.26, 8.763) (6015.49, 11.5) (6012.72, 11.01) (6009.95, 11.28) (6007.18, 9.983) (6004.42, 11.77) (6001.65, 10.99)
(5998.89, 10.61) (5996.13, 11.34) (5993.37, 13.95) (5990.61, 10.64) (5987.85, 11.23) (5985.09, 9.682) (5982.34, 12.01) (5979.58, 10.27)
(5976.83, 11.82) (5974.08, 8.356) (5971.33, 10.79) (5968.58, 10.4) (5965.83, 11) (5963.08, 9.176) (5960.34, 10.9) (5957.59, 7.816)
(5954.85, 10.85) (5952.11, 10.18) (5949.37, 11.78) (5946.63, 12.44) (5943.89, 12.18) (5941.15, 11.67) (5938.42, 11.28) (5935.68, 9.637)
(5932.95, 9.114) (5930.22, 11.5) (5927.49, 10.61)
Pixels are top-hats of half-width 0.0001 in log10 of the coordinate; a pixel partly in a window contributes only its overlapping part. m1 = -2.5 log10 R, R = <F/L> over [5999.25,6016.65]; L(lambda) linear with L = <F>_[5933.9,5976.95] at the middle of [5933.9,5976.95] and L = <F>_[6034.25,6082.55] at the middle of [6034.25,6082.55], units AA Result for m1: -0.032 mag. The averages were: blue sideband 10.6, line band 11.1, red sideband 10.9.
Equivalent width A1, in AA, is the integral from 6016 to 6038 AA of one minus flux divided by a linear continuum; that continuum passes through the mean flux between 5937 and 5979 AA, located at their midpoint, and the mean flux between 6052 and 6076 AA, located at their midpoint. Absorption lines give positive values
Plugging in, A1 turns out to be 0.9 AA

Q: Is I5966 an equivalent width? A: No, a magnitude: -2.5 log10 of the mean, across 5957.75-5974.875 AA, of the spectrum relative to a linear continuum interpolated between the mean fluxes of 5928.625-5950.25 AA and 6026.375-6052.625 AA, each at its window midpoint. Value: 0.12 mag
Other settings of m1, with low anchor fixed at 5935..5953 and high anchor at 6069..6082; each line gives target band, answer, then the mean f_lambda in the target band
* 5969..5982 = 0.10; 10.5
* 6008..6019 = 0.07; 10.7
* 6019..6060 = 0.10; 10.5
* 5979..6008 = 0.03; 11.2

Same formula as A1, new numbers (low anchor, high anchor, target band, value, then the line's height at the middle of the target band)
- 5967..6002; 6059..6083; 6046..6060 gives 0.58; 11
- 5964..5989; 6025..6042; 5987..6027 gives -1.37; 10.5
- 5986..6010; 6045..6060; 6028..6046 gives 0.22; 10.9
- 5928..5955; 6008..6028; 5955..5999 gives 0.22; 10.7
